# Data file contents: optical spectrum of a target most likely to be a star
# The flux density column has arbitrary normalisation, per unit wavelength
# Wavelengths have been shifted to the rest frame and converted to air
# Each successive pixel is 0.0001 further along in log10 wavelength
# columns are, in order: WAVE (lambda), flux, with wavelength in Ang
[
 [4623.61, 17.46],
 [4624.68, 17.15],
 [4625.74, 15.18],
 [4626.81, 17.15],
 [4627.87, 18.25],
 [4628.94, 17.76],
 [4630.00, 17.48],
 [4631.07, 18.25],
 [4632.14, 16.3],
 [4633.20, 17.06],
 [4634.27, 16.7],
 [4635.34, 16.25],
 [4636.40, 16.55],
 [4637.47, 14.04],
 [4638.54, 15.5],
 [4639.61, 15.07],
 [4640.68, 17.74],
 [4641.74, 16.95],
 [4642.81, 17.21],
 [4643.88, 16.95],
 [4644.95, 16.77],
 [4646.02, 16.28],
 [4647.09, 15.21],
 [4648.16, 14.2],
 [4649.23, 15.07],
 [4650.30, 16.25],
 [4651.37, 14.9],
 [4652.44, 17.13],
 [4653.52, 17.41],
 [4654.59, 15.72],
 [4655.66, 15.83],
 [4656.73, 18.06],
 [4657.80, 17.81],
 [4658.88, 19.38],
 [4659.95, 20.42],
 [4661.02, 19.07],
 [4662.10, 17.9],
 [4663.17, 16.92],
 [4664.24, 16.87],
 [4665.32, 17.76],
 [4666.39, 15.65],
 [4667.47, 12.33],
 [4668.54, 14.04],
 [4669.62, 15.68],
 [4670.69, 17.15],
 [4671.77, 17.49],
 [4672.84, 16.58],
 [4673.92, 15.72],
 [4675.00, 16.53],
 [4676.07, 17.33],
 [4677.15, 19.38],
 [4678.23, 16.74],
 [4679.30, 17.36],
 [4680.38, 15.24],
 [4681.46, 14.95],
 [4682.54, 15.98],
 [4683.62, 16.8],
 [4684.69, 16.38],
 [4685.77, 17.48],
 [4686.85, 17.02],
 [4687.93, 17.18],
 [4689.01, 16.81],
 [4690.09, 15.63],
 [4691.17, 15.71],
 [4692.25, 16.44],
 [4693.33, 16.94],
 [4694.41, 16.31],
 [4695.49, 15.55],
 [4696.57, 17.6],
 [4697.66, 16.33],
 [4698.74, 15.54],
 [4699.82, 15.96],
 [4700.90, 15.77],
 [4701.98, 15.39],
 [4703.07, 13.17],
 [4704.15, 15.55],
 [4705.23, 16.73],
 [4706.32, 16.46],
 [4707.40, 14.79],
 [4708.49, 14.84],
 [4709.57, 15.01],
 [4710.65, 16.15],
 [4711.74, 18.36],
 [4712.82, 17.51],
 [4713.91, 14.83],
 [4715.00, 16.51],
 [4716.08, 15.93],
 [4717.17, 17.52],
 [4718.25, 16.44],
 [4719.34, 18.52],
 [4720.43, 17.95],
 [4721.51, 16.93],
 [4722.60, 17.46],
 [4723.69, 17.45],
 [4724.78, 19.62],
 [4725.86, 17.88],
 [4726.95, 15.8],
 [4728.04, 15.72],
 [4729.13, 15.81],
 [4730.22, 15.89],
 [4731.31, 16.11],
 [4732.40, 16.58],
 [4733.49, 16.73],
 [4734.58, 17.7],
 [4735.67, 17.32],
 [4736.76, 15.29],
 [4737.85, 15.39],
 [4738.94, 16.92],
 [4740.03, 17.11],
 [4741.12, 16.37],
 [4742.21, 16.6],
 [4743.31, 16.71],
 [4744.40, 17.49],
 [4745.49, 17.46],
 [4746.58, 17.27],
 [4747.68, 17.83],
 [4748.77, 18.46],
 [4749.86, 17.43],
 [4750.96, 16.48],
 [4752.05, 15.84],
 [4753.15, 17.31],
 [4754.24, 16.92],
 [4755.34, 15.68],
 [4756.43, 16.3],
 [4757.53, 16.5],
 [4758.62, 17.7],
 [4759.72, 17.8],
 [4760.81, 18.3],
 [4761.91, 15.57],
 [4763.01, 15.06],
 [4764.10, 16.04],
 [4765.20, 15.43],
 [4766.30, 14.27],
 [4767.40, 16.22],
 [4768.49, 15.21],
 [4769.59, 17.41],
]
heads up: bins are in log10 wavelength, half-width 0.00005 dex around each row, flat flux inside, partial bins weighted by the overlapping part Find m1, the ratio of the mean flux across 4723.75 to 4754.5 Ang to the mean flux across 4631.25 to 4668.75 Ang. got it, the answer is 1.0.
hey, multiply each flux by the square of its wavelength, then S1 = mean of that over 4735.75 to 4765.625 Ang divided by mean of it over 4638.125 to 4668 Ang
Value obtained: 1.05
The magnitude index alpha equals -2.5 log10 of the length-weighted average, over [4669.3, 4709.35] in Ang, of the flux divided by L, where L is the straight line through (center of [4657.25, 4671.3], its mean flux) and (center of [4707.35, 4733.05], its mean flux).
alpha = 0.04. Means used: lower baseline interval 17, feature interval 16.3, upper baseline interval 16.7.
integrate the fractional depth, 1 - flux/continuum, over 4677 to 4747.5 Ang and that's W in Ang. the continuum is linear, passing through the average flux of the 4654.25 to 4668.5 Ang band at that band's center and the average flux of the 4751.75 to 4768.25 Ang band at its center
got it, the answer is 0.77 Ang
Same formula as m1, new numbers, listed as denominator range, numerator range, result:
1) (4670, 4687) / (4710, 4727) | 1.03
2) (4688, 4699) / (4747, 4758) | 1.03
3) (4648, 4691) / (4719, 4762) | 1.02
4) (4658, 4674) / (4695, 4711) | 0.93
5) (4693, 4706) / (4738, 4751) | 1.08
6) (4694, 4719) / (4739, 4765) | 1.05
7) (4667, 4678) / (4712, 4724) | 1.05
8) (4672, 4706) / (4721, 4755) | 1.03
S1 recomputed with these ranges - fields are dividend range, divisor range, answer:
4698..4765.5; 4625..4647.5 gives 1.04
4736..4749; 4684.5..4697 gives 1.04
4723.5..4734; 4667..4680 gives 1.05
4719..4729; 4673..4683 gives 1.07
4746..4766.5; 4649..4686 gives 1.04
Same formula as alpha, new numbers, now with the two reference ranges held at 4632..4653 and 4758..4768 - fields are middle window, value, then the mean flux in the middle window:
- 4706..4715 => 0.01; 16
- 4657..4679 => -0.06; 17.1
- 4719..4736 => -0.06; 17.1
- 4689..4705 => 0.02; 15.9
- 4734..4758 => -0.04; 16.8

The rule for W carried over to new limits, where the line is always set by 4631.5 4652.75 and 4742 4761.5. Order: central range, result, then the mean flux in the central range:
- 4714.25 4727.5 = -0.4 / 17.3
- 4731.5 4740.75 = 0.2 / 16.6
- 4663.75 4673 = 0.2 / 15.9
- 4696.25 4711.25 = 0.9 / 15.6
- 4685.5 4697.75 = 0.0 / 16.6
